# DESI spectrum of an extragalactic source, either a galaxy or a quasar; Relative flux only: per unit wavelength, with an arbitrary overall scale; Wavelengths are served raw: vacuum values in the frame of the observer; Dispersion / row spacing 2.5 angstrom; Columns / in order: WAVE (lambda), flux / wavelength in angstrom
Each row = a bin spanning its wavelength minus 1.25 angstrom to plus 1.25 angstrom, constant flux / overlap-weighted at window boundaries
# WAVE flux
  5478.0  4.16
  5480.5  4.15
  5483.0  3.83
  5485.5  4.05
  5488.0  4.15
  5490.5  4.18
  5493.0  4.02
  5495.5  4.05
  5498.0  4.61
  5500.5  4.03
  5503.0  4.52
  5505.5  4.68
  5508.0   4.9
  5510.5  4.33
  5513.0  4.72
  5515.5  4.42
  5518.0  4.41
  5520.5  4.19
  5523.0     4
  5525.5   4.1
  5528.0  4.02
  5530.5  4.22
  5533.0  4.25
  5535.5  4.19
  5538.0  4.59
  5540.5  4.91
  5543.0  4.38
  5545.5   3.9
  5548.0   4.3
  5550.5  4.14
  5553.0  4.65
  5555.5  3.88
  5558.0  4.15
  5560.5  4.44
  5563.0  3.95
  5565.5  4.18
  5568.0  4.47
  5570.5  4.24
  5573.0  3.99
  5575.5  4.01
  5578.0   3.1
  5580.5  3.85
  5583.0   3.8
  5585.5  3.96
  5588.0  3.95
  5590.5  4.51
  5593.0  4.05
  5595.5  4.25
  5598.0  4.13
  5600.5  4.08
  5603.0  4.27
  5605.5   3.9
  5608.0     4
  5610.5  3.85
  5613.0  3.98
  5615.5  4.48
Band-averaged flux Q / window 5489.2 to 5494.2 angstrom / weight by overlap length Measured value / 4.1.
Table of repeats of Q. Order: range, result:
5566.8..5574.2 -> 4.23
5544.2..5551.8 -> 4.12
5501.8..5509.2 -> 4.7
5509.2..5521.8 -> 4.41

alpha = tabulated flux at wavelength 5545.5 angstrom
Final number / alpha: 3.9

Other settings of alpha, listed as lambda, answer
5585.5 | 3.96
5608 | 4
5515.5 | 4.42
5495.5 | 4.05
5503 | 4.52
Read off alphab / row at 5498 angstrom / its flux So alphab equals 4.61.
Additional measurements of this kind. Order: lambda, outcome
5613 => 3.98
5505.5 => 4.68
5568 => 4.47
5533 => 4.25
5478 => 4.16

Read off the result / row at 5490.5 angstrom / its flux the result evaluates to 4.18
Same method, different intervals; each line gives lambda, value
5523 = 4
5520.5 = 4.19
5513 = 4.72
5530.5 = 4.22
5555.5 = 3.88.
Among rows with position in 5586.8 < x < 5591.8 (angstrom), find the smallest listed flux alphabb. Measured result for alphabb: 3.95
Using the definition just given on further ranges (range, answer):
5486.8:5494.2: 4.02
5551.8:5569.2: 3.88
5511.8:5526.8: 4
